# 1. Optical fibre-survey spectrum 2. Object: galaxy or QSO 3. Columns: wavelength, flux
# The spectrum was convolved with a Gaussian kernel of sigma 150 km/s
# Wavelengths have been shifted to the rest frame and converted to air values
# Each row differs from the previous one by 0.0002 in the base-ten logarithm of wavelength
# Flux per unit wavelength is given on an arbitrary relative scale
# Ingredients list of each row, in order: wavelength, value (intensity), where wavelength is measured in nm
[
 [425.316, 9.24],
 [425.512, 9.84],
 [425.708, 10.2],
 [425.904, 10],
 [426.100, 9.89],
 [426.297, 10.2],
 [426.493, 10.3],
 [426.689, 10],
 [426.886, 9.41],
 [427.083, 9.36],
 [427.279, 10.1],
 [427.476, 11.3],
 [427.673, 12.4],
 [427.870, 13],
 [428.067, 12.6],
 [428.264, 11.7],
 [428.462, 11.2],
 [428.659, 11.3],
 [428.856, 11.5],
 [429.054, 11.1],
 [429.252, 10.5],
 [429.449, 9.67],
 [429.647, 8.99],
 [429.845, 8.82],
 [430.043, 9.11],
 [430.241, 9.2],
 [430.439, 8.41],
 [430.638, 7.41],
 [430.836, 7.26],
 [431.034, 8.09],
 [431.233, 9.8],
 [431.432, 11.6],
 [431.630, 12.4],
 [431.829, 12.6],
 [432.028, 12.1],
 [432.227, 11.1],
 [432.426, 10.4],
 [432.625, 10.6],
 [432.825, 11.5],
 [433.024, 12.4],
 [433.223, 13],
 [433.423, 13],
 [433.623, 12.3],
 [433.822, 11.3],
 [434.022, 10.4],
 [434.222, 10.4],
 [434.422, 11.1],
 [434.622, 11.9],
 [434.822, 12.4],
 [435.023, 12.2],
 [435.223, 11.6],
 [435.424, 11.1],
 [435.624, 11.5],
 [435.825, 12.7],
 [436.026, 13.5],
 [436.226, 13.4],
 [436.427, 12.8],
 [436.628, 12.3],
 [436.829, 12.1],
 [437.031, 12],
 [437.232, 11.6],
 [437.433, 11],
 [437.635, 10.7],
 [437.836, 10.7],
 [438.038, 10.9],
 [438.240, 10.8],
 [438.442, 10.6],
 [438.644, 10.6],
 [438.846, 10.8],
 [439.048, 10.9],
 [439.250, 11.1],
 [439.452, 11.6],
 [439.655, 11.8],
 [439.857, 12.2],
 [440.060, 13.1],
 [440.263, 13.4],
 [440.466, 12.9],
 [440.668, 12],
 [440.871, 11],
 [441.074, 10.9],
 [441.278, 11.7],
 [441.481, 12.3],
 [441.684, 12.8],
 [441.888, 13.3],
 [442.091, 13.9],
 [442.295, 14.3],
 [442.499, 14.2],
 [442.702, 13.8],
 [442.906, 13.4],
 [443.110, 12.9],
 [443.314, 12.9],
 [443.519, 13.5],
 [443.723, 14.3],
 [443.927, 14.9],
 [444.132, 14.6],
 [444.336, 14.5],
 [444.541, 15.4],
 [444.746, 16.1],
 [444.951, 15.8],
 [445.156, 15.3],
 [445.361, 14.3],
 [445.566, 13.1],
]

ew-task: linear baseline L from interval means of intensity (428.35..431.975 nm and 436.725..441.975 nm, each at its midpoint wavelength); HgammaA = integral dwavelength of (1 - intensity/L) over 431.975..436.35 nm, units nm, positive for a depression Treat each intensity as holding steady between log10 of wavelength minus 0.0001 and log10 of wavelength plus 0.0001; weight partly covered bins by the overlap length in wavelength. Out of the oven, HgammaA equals -0.46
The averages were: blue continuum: 9.97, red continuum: 11.6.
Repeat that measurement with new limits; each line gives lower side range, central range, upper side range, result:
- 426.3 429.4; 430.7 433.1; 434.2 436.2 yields 0.163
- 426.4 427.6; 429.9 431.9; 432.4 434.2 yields 0.281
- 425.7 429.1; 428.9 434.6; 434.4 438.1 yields 0.420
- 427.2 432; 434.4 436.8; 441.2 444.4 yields -0.074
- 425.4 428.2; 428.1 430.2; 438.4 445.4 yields 0.109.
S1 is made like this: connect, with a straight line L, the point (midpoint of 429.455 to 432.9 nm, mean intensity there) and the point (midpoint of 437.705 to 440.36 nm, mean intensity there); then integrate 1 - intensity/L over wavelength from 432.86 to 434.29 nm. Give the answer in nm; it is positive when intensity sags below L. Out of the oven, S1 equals -0.20 nm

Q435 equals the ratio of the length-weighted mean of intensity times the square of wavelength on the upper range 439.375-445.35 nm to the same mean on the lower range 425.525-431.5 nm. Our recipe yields 1.41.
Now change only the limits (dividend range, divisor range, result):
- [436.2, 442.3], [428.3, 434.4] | 1.16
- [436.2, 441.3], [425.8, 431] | 1.20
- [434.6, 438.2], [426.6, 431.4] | 1.22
